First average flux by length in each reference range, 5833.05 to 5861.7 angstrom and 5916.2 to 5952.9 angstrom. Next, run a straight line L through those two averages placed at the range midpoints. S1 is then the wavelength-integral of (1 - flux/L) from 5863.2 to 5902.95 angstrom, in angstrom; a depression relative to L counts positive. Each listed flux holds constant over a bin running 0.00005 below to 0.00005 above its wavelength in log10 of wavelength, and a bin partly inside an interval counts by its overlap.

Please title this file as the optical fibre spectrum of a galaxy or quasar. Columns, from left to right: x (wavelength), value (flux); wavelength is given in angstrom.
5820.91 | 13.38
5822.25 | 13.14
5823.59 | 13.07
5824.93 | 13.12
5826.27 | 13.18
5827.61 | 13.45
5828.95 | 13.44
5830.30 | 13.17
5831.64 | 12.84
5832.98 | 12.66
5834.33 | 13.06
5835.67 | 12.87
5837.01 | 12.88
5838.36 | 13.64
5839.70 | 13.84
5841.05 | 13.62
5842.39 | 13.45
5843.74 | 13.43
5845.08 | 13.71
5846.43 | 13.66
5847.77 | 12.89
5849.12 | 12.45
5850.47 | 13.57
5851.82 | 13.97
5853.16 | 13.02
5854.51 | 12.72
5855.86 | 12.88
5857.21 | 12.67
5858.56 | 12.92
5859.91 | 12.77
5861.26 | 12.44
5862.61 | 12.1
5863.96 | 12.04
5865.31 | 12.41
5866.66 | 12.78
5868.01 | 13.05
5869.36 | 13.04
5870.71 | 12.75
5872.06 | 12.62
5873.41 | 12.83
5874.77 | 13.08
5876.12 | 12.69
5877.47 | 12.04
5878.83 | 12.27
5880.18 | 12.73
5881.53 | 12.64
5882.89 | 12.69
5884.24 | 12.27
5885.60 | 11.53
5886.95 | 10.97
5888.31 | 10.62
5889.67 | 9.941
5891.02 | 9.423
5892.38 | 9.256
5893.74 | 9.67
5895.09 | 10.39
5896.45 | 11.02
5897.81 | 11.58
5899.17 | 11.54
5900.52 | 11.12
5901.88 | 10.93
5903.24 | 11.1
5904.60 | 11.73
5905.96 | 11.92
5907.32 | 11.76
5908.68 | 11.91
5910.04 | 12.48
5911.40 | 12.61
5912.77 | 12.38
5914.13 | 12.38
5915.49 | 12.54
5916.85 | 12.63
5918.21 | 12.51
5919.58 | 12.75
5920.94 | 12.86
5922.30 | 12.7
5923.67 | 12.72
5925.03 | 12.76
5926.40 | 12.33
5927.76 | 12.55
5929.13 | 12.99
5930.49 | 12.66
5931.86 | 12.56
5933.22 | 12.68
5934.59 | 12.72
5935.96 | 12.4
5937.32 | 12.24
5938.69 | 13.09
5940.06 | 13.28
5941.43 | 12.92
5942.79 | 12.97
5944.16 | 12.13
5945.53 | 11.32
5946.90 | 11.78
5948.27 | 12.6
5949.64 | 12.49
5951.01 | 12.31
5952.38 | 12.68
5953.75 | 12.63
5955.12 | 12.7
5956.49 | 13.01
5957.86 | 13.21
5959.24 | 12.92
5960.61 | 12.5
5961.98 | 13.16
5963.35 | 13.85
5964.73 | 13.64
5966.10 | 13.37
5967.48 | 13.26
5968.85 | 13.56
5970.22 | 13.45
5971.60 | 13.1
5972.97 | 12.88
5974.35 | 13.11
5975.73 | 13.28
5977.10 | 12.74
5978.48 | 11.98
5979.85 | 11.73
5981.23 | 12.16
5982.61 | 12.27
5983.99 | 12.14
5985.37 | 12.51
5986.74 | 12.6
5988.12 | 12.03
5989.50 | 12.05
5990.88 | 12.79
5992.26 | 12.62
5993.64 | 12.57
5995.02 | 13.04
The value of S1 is 3.7 angstrom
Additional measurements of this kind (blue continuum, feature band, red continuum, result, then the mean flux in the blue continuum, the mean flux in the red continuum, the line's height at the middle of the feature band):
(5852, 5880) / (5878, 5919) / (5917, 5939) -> 3.6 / 12.7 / 12.6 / 12.7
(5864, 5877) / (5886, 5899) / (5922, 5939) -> 2.4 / 12.8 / 12.6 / 12.7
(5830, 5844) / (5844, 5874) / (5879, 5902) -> -1.3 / 13.2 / 11.1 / 12.4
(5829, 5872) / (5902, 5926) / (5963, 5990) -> 1.1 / 13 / 12.8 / 12.9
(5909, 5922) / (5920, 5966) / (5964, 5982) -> 0.1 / 12.6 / 12.9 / 12.7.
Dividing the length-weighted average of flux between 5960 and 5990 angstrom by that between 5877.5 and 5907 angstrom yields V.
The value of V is 1.14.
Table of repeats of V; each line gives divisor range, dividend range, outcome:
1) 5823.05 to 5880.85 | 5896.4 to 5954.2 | 0.95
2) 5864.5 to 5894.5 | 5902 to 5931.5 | 1.04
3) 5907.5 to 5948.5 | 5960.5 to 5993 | 1.02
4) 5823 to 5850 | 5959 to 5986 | 0.97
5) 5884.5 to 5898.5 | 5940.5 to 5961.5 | 1.20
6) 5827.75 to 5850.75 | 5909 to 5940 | 0.95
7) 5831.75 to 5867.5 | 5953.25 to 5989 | 0.99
